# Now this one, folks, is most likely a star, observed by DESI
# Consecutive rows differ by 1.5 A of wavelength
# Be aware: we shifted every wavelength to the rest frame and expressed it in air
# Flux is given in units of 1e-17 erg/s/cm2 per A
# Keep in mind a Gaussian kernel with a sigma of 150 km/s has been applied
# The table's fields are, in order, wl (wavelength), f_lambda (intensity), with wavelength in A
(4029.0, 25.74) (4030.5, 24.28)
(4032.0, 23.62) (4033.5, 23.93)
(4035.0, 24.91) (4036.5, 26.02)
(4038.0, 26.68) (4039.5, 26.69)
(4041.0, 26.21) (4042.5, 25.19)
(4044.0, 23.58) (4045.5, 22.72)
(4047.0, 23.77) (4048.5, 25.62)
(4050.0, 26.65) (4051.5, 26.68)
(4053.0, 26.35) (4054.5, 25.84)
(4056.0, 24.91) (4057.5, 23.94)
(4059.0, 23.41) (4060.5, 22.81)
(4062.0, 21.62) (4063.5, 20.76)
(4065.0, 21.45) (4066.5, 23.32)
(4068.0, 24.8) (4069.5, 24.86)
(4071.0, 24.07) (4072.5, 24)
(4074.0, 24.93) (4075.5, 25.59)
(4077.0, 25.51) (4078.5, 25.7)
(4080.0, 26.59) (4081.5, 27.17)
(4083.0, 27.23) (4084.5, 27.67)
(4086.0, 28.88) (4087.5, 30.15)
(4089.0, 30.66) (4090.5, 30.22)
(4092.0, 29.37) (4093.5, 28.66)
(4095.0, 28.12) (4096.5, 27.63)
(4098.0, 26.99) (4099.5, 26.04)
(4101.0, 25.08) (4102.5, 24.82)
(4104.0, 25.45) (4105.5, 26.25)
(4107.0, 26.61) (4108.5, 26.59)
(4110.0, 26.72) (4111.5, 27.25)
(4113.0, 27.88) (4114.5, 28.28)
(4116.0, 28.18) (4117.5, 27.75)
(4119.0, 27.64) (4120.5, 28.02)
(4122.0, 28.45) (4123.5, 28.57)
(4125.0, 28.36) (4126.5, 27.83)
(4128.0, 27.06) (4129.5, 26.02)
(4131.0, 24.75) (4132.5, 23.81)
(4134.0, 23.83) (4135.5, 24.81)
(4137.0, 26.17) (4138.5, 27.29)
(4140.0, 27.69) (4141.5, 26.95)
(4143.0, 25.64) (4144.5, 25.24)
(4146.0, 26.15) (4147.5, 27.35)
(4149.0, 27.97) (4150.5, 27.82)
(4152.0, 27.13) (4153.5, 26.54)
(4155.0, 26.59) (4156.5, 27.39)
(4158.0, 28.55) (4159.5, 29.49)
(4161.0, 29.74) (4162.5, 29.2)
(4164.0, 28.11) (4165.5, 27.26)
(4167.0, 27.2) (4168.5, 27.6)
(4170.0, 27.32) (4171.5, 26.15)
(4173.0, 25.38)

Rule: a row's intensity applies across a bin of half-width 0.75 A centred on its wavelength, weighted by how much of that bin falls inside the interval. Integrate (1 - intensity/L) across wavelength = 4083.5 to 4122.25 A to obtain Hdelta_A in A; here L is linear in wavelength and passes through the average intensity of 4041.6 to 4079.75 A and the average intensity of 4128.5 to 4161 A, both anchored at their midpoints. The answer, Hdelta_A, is -3.3 A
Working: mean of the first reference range 24.4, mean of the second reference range 26.6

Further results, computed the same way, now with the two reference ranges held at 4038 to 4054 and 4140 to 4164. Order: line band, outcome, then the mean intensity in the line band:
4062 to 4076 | 1.22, 23.6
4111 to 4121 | -0.41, 27.9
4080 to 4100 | -1.57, 28.3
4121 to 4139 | 0.41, 26.4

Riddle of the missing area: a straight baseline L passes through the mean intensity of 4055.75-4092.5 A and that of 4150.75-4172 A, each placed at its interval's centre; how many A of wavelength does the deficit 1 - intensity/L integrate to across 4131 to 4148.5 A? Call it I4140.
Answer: 0.9 A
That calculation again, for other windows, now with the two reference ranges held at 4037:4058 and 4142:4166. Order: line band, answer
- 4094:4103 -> -0.06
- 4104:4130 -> -0.67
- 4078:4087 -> -0.43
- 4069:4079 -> 0.37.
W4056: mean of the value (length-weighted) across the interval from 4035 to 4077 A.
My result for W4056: 24.6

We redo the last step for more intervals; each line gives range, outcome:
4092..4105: 26.8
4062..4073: 23.2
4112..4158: 26.9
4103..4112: 26.4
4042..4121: 26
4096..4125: 27.1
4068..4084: 25.6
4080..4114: 27.5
